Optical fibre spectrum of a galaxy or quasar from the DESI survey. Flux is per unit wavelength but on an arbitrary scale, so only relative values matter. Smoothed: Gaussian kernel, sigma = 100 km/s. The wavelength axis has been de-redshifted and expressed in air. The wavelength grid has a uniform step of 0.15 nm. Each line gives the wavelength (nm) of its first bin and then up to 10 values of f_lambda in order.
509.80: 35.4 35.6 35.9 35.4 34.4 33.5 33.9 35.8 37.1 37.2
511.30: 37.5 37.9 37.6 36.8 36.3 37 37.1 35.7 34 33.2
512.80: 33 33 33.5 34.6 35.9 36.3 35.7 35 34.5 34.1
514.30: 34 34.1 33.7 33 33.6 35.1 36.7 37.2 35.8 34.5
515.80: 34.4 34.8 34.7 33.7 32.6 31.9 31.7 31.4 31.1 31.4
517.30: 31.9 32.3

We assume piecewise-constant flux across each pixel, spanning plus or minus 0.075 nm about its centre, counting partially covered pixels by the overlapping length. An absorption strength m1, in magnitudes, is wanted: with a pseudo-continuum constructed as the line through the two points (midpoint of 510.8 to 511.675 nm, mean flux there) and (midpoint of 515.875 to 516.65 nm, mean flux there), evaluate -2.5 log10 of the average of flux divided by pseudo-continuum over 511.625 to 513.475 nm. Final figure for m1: 0.04 mag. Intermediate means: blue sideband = 37.2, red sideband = 33.5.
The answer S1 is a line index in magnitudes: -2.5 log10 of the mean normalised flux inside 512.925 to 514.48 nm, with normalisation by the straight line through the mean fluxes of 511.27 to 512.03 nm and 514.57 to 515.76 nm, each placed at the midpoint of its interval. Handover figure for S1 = 0.04 mag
